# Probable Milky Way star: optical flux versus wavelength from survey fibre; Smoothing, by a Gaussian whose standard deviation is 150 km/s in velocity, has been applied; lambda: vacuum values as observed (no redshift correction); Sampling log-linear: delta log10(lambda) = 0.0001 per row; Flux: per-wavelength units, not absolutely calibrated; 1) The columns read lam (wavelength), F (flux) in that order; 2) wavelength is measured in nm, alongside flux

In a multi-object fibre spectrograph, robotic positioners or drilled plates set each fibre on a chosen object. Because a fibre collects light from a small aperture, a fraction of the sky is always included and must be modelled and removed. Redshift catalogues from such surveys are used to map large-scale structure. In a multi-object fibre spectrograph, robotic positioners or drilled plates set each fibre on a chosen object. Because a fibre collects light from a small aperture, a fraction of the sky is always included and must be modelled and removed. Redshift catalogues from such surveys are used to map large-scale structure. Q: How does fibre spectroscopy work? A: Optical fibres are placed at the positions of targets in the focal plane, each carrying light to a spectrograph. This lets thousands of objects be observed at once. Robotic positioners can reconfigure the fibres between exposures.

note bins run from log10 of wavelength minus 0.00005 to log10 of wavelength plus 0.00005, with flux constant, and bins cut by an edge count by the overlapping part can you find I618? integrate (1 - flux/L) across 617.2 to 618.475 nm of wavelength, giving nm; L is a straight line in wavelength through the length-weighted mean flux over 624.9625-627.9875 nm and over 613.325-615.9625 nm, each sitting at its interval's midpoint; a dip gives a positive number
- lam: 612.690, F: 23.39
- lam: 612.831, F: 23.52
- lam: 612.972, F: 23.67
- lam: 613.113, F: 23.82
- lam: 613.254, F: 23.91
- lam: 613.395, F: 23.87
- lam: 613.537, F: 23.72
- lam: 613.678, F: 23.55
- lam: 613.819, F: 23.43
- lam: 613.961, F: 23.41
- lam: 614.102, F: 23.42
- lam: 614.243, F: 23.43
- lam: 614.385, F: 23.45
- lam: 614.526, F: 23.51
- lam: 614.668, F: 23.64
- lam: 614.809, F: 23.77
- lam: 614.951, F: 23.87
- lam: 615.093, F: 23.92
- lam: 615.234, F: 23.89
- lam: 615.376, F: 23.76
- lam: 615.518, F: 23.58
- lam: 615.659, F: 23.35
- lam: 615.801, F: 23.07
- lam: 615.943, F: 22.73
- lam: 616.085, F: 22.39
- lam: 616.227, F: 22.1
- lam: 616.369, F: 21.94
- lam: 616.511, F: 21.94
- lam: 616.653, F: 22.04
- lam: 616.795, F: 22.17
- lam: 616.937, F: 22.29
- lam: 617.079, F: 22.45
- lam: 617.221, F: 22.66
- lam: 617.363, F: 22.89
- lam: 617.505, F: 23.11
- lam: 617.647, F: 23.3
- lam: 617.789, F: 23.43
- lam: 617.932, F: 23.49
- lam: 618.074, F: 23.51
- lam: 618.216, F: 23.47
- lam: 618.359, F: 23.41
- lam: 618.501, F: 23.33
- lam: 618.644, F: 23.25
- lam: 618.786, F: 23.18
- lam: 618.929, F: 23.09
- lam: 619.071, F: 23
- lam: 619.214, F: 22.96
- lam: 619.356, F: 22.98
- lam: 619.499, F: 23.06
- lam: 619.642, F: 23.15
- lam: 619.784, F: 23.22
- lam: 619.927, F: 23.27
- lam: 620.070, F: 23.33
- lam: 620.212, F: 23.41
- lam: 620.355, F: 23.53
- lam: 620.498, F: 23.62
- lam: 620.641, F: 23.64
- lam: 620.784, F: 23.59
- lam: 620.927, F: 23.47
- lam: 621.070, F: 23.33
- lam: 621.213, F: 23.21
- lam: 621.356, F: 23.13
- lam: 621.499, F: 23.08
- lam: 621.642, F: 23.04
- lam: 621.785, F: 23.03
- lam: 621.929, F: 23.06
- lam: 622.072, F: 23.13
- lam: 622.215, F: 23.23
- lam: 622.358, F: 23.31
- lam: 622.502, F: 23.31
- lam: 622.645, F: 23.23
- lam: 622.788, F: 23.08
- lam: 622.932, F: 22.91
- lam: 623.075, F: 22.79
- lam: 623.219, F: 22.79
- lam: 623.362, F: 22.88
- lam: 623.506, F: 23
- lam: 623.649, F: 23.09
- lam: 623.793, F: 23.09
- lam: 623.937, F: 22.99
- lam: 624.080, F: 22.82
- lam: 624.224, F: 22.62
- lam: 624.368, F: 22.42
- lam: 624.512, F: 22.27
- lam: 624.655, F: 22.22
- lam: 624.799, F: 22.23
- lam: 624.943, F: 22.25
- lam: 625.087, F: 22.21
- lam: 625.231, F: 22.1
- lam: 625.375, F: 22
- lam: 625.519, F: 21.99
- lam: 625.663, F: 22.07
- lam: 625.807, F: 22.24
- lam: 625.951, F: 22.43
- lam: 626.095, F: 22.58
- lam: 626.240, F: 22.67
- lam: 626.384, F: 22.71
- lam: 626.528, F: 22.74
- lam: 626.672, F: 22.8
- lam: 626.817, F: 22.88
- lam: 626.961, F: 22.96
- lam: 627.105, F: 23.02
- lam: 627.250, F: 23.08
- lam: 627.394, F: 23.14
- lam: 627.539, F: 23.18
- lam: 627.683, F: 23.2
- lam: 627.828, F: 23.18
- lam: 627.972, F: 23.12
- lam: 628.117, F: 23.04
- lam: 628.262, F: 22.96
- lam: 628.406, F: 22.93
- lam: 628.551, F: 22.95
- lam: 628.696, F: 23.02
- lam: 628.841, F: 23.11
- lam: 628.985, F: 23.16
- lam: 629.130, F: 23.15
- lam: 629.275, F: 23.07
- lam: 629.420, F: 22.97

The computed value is 0.00 nm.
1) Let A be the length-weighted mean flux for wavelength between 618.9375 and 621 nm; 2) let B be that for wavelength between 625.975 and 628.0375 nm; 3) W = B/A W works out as 0.98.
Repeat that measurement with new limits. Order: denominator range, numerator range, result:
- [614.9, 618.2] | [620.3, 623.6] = 1.01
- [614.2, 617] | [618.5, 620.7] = 1.01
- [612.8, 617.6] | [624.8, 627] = 0.97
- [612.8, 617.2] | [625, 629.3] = 0.98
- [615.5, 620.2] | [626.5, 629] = 1.00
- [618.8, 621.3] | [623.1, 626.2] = 0.97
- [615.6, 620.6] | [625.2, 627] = 0.98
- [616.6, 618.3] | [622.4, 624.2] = 1.00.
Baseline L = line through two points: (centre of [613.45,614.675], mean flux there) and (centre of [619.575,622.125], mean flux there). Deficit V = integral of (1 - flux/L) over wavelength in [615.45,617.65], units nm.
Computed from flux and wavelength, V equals 0.08 nm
